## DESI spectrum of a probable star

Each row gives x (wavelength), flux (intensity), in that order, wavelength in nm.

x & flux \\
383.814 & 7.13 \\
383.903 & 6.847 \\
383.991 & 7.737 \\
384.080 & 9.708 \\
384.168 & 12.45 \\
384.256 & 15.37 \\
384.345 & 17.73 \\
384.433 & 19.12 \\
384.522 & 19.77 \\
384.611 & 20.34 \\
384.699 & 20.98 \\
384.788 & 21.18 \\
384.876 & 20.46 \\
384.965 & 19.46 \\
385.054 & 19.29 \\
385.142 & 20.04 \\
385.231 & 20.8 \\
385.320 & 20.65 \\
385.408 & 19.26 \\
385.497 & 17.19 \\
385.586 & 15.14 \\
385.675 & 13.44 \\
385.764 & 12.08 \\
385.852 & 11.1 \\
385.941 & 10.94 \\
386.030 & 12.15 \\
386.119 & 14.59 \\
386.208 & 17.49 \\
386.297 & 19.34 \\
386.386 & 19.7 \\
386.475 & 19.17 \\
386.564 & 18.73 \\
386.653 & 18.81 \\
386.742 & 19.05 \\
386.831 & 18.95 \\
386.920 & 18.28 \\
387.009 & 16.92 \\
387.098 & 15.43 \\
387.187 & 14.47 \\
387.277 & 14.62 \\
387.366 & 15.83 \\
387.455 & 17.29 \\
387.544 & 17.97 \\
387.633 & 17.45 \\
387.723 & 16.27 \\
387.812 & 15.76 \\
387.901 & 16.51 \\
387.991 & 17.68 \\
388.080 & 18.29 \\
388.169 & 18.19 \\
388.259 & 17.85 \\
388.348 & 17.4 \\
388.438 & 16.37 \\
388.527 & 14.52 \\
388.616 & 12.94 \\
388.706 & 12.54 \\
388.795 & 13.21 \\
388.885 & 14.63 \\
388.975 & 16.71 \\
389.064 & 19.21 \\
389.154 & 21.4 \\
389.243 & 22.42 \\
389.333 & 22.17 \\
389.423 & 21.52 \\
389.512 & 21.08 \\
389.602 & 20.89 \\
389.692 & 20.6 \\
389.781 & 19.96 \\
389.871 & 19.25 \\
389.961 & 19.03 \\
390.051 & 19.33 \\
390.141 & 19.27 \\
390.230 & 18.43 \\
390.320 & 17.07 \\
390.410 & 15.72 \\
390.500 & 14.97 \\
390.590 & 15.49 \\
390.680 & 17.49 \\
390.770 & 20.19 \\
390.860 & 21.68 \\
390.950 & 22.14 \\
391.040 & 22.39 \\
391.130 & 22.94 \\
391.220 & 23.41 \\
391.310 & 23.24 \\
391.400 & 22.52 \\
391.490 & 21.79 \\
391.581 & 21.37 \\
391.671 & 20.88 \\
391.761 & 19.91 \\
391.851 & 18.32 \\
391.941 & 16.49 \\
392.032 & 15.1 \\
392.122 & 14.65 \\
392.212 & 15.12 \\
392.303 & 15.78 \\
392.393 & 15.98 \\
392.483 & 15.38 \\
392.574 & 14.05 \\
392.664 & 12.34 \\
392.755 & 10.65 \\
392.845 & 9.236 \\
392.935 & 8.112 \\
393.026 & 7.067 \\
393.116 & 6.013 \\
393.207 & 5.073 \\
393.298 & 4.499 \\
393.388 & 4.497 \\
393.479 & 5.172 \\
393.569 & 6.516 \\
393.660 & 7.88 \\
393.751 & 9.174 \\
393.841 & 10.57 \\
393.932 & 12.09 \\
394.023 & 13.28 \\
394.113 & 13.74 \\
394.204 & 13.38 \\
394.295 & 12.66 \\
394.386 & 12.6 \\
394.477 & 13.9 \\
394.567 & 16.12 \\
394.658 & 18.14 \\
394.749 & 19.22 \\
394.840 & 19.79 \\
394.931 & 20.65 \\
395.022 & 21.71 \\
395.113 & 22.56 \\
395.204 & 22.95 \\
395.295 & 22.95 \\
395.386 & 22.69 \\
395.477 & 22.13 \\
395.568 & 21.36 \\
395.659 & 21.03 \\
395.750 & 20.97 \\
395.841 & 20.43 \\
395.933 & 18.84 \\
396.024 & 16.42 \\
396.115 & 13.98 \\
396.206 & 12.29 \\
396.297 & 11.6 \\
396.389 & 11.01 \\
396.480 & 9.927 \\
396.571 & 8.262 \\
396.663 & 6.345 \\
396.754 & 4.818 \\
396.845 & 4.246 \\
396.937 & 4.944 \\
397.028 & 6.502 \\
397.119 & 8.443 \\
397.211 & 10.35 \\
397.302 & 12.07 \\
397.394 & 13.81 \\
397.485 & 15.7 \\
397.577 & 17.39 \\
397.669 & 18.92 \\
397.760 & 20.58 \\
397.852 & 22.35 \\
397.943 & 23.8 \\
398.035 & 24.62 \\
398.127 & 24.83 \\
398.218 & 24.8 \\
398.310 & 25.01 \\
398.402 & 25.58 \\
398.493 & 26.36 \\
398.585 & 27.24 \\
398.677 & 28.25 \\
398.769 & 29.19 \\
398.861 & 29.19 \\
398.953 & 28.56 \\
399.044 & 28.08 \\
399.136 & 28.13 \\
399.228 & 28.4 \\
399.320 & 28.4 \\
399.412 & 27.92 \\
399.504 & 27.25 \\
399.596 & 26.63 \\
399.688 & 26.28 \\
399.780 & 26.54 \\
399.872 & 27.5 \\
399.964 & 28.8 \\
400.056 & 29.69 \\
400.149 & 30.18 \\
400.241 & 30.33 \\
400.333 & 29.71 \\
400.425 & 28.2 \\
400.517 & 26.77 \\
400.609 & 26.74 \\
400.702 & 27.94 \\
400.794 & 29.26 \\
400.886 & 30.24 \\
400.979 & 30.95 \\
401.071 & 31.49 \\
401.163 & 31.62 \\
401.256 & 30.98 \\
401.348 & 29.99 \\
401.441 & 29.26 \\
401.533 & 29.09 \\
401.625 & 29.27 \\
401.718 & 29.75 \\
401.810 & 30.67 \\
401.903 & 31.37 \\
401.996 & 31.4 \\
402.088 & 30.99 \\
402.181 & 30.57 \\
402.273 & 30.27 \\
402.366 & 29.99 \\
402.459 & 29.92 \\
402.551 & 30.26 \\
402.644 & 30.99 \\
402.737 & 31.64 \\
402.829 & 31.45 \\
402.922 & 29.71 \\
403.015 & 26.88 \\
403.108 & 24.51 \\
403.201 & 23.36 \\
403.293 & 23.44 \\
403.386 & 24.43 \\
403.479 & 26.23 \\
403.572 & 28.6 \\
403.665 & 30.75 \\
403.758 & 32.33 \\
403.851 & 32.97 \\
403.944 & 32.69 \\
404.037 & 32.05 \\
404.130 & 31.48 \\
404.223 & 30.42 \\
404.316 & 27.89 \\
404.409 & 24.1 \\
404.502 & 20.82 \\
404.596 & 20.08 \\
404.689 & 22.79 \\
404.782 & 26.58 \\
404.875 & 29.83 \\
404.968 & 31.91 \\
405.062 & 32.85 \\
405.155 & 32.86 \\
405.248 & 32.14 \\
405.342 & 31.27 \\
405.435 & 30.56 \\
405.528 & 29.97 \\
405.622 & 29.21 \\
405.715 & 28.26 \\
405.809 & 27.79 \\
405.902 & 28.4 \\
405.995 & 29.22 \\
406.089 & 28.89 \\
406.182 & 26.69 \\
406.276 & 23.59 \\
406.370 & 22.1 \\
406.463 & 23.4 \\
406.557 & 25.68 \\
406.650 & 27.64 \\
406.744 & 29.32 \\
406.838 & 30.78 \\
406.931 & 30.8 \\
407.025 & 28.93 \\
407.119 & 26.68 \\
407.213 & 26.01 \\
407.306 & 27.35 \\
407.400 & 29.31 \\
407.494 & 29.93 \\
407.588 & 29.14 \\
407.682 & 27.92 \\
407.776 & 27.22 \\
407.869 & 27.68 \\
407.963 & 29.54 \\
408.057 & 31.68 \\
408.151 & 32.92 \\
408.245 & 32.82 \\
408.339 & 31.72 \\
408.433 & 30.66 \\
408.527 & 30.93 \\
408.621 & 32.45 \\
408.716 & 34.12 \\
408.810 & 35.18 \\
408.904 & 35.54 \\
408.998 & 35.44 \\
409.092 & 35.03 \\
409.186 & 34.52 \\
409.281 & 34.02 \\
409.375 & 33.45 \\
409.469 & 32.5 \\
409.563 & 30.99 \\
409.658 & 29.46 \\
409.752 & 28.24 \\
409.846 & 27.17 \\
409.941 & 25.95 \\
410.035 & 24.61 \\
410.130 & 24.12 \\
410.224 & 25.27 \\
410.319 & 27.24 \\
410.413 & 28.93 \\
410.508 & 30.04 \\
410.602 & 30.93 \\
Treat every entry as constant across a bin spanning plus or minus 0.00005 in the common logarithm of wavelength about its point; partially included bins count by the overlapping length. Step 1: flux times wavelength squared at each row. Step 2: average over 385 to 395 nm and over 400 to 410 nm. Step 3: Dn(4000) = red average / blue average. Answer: 2.0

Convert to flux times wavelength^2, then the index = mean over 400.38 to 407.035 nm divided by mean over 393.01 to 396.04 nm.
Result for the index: 2.0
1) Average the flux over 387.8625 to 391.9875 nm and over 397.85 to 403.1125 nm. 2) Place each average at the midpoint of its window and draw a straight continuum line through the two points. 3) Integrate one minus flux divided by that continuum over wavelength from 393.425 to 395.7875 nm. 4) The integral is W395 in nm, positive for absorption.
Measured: 0.72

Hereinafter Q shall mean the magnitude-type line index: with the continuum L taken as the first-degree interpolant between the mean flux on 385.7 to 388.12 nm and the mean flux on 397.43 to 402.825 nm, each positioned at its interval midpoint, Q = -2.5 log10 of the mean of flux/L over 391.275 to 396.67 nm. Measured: 0.45 mag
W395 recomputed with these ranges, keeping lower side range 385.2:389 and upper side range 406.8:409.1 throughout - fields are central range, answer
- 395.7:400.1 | 0.736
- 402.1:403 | -0.114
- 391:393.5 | 0.626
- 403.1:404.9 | 0.046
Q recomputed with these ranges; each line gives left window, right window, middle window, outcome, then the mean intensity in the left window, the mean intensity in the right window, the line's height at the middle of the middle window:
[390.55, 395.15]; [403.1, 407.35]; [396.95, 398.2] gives 0.20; 15.1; 28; 20.1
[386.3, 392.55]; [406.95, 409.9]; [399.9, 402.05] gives -0.15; 18.2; 30.9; 25.9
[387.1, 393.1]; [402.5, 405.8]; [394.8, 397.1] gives 0.38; 17.4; 28.7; 22.1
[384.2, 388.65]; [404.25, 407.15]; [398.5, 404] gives -0.15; 17.2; 27.8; 25.4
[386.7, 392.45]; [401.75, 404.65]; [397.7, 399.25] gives -0.04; 18.2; 28.8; 25.1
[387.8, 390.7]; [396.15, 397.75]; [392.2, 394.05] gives 0.41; 17.8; 10.6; 14.2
